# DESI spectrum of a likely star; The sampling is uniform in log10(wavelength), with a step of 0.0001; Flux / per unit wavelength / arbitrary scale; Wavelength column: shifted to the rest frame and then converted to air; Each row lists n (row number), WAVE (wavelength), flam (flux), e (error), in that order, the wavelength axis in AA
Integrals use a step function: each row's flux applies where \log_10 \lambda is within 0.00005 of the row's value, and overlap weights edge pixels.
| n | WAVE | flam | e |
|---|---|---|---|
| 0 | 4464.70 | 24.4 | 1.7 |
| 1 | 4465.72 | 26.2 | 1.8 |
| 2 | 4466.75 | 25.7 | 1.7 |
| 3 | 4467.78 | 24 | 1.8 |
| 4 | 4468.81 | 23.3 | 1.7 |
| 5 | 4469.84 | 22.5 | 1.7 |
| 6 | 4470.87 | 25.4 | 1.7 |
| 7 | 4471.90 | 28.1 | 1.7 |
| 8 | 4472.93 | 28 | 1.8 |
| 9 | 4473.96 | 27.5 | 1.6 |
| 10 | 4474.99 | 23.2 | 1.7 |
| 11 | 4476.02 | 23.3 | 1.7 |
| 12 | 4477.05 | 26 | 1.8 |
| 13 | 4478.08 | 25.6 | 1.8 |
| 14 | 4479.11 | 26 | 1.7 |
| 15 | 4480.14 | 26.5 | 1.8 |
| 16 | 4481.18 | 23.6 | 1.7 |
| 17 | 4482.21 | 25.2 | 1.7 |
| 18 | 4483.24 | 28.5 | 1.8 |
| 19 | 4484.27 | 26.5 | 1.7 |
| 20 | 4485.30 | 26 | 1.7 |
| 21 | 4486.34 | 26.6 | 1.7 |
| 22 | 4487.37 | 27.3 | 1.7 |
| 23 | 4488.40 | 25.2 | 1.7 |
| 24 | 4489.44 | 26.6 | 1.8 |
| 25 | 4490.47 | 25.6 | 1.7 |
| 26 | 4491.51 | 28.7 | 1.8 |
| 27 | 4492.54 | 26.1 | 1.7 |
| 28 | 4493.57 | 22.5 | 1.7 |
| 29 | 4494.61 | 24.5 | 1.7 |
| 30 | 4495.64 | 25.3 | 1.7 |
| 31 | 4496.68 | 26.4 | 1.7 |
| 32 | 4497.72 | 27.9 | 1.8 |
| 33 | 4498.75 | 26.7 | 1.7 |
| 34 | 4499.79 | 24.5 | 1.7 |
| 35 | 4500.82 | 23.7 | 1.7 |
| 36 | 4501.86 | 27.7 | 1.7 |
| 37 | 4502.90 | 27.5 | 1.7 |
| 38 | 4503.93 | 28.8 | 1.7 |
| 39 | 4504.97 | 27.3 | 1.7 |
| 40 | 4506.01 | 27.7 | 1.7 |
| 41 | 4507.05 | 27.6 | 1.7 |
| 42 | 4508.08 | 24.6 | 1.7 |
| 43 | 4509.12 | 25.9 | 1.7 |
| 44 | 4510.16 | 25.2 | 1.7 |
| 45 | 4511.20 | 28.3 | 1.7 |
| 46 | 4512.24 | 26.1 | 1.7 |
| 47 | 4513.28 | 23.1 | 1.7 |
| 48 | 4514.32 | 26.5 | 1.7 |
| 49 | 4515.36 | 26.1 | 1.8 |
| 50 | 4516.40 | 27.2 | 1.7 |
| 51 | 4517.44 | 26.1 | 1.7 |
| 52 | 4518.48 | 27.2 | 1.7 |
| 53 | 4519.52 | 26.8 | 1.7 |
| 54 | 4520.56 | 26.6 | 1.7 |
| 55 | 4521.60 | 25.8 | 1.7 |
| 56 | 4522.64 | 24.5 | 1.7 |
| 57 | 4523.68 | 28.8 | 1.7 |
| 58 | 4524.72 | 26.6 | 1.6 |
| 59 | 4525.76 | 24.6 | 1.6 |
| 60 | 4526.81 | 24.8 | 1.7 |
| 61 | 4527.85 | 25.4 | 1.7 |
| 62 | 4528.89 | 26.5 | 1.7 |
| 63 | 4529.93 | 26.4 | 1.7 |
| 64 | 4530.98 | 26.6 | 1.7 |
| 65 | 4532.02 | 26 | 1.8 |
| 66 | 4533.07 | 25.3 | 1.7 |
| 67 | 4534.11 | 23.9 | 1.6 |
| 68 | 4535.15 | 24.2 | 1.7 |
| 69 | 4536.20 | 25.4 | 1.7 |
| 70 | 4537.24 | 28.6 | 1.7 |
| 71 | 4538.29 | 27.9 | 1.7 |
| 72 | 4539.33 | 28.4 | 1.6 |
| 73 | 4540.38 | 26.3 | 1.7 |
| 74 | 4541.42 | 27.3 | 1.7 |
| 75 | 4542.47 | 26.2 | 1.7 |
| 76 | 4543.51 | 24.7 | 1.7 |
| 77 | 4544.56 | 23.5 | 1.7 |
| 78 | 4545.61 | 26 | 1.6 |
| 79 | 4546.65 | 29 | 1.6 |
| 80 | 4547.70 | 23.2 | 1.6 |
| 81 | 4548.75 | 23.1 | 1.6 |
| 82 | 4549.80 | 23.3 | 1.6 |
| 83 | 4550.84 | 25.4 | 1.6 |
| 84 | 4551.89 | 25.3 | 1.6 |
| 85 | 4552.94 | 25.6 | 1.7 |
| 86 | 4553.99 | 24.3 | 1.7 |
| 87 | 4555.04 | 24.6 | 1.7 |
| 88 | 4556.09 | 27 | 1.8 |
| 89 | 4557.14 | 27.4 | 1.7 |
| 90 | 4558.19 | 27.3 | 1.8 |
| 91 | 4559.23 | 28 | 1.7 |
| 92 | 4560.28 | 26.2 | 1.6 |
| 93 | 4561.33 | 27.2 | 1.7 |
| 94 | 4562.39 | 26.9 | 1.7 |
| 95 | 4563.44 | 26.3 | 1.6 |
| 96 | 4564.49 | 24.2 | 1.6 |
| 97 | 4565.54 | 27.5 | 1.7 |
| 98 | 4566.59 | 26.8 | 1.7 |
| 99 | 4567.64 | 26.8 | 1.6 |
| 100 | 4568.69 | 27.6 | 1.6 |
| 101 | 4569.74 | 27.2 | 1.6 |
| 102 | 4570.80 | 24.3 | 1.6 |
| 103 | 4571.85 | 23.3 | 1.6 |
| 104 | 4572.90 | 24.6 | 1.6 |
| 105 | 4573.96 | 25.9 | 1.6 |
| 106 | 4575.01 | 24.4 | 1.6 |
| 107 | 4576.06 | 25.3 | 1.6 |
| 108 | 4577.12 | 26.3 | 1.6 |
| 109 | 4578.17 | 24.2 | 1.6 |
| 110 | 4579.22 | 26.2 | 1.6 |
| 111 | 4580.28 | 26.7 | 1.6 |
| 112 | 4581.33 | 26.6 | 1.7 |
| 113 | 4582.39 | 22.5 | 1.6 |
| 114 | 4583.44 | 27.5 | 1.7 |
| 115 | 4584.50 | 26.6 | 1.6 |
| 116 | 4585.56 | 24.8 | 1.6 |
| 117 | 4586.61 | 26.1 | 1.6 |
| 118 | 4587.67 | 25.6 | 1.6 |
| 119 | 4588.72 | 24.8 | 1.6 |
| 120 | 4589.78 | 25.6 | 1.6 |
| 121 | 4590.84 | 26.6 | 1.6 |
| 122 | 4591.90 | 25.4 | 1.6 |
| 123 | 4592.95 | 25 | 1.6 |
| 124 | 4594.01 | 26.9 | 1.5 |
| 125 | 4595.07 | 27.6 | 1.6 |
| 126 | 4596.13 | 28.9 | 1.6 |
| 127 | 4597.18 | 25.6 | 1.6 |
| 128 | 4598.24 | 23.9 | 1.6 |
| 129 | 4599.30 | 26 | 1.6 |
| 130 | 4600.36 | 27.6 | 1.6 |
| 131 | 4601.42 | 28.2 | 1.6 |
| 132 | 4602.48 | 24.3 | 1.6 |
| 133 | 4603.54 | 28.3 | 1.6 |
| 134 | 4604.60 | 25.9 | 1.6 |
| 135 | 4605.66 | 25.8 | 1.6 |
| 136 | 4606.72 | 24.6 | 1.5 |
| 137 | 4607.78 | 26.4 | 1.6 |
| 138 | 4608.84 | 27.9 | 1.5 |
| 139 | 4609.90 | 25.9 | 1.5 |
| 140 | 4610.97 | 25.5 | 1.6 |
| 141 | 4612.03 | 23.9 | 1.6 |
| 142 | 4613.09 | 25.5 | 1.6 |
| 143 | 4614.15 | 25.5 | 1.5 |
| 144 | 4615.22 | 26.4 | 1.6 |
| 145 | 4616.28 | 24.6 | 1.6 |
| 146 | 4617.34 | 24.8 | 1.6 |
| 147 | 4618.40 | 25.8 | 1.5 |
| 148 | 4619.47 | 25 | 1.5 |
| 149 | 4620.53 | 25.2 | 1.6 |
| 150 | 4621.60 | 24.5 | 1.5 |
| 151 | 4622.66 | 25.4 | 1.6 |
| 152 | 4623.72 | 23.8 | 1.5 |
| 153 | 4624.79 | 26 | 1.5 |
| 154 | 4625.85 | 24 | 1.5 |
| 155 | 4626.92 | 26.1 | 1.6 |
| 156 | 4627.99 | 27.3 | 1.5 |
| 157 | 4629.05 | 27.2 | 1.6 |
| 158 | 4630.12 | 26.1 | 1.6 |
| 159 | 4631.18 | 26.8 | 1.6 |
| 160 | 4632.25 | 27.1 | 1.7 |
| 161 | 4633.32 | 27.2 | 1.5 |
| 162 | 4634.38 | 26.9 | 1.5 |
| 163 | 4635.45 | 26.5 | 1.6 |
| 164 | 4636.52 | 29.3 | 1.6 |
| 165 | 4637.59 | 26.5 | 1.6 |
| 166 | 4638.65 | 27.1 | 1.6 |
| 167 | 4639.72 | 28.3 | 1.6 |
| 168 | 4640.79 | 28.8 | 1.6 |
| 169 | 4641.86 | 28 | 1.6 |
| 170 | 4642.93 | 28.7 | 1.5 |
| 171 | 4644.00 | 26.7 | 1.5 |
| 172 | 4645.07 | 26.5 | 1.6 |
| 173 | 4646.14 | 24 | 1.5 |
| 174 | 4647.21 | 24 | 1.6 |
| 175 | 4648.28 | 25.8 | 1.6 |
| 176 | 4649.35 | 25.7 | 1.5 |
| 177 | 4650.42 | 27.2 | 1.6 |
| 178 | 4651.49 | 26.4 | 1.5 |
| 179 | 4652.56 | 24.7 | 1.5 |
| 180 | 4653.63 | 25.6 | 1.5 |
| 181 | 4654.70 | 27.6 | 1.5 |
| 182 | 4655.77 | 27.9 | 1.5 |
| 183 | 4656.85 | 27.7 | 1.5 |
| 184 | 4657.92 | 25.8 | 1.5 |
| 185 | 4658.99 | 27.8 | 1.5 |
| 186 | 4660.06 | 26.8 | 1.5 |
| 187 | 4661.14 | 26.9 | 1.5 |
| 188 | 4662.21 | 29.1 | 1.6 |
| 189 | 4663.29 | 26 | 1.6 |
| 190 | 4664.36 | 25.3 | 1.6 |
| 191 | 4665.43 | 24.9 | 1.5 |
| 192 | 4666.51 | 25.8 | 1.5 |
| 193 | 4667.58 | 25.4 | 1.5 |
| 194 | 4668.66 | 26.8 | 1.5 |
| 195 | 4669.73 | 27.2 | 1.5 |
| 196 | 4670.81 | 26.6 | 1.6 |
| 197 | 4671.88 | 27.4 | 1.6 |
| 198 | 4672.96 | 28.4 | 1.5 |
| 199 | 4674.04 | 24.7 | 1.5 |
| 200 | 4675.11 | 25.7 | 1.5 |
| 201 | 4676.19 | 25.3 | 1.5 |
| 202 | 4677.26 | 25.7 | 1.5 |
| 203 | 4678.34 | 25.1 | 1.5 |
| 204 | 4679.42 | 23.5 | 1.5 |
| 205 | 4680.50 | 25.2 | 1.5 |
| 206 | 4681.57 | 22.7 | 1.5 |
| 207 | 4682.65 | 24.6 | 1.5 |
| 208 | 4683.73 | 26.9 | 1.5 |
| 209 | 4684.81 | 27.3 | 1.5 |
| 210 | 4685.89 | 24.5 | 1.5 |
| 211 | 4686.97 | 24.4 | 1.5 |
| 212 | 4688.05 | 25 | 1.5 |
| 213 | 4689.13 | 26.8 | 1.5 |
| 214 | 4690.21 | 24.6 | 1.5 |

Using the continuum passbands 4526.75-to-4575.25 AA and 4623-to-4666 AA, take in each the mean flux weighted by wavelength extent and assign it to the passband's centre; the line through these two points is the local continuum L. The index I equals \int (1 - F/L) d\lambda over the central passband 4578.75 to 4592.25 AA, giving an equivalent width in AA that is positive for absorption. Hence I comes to 0.2 AA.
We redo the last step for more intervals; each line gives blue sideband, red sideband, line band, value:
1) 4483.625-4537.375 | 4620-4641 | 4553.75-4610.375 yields 0.57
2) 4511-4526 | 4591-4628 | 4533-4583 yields 0.52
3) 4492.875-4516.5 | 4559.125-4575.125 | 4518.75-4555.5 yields 0.47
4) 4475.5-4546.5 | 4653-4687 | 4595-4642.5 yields -0.28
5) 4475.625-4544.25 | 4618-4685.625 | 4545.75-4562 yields 0.23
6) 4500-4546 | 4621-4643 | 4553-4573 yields 0.14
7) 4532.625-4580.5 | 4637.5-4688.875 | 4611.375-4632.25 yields 0.45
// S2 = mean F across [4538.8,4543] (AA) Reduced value 27.1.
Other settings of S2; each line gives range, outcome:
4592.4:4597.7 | 26.8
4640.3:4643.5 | 28.4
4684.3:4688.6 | 25.3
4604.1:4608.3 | 25.7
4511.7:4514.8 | 25.2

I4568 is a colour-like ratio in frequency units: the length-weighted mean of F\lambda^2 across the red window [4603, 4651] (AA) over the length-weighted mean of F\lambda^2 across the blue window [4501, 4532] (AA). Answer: 1.04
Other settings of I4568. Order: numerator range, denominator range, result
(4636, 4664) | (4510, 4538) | 1.09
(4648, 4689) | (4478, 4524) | 1.07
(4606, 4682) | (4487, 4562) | 1.06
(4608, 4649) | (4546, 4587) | 1.04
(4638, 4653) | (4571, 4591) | 1.08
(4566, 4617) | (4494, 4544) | 1.02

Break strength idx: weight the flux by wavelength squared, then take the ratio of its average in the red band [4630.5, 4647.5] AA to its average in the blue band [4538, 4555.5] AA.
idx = 1.1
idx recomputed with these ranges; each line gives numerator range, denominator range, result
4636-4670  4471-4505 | 1.10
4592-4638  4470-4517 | 1.05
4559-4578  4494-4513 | 1.01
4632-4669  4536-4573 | 1.07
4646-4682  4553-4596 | 1.04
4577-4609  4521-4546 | 1.03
